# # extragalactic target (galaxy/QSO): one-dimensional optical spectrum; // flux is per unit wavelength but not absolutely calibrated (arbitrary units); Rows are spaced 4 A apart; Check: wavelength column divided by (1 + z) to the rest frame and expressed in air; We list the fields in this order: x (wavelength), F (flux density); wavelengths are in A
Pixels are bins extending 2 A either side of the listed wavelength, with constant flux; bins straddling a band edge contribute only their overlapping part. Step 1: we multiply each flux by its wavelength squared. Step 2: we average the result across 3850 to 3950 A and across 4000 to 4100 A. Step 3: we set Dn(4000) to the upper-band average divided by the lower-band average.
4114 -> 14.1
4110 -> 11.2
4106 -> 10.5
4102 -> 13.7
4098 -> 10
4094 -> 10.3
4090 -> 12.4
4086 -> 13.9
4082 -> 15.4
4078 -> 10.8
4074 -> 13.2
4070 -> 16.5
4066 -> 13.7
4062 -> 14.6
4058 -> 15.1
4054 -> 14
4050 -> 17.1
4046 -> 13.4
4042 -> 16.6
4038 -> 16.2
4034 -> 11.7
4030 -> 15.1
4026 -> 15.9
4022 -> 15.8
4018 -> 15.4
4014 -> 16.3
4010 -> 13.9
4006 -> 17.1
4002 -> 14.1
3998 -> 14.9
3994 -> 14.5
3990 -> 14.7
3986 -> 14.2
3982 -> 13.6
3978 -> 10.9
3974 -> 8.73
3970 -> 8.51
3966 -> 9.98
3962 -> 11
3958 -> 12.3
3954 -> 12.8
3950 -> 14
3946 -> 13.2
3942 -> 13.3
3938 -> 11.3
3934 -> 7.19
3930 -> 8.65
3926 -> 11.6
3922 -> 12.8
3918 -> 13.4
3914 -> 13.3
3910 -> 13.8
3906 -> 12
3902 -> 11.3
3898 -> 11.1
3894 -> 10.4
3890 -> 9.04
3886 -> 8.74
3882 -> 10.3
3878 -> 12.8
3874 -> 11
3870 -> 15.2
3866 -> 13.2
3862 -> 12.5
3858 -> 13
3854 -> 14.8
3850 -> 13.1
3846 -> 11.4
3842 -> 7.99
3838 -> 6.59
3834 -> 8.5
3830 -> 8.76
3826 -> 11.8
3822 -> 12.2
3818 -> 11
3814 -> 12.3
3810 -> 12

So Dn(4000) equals 1.3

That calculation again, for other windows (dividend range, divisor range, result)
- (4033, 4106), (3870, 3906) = 1.38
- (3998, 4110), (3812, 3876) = 1.37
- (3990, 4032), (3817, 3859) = 1.55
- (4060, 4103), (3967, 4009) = 1.05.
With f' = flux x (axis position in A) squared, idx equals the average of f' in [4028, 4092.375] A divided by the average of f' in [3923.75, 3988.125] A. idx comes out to 1.33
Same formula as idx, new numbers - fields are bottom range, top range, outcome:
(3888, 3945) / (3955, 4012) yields 1.16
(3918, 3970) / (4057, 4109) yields 1.22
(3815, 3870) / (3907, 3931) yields 1.14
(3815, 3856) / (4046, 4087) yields 1.52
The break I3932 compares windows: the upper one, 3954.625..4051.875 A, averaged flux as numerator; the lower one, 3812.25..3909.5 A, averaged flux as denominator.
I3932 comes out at 1.23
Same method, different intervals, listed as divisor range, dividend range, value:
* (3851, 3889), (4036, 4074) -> 1.23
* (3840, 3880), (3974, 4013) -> 1.12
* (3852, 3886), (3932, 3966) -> 0.93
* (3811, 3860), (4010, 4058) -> 1.38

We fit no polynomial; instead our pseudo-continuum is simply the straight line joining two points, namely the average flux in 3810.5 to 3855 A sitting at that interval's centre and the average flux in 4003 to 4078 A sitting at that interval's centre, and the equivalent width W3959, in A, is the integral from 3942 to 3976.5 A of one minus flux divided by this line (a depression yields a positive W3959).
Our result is 4.8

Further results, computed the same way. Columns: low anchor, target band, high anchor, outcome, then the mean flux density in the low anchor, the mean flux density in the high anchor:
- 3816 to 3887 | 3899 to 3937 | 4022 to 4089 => 2.5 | 11.3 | 14.6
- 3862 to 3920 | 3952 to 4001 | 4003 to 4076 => 5.4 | 11.9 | 15.1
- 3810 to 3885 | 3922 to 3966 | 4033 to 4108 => 3.2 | 11.4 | 13.7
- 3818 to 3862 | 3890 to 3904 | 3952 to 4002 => 1.0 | 10.9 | 12.3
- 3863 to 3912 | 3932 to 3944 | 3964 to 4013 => 1.7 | 11.6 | 13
